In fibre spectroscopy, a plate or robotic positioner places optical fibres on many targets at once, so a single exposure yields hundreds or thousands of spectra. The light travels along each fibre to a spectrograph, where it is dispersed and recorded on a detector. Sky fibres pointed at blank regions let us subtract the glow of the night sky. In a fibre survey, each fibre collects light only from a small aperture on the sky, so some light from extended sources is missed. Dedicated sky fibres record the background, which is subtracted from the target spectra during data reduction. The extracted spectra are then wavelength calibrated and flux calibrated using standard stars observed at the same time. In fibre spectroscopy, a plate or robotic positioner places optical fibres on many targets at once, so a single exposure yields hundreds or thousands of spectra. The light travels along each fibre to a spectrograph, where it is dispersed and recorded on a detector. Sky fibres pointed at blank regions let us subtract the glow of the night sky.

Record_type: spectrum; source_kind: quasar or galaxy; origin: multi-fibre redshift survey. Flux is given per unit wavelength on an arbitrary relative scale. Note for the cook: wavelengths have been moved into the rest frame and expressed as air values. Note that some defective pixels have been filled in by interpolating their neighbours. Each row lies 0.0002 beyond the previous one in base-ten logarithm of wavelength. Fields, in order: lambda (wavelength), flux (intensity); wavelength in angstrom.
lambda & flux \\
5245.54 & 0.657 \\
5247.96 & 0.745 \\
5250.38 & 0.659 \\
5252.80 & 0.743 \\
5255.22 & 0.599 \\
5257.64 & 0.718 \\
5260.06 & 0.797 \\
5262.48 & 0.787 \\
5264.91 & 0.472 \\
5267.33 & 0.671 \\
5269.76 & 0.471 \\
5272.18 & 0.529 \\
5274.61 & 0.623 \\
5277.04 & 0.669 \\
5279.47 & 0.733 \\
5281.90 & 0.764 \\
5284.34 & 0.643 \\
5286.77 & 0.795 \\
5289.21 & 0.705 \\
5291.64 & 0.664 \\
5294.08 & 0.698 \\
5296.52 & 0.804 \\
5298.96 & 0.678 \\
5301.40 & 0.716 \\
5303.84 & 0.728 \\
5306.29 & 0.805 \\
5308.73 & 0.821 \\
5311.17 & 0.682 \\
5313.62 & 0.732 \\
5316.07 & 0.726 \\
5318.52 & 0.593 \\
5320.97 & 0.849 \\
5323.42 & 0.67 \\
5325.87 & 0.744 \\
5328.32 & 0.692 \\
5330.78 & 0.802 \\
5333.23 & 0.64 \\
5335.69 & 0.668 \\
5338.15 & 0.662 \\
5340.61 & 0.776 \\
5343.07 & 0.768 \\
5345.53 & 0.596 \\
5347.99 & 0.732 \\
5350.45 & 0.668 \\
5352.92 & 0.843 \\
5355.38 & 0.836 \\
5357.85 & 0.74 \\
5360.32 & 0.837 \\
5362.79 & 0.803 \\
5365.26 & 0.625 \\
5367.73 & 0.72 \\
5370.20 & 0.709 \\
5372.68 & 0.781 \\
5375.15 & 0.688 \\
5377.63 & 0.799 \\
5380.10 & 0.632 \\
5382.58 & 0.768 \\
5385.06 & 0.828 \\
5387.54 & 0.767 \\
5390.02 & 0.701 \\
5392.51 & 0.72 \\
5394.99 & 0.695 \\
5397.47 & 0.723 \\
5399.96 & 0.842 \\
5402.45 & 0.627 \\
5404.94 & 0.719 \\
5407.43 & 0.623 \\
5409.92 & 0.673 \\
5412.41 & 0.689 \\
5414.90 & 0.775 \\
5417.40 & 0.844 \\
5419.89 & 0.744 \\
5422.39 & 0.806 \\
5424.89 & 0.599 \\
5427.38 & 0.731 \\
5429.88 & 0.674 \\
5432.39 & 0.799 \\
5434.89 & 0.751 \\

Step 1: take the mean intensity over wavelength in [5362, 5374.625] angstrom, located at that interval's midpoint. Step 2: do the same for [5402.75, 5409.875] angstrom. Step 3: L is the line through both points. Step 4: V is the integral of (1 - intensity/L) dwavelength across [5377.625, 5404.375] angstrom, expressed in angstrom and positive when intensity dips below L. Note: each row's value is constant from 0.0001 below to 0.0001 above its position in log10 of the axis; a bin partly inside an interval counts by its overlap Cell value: -1.7 angstrom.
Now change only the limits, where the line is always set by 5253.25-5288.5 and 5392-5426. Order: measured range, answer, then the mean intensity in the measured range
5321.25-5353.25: -1.0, 0.713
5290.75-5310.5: -1.8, 0.739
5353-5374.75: -1.7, 0.758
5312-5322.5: -0.6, 0.721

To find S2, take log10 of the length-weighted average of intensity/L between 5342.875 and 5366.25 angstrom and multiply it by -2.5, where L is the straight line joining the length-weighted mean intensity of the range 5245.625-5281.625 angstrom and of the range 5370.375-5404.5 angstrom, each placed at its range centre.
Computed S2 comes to -0.04 mag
